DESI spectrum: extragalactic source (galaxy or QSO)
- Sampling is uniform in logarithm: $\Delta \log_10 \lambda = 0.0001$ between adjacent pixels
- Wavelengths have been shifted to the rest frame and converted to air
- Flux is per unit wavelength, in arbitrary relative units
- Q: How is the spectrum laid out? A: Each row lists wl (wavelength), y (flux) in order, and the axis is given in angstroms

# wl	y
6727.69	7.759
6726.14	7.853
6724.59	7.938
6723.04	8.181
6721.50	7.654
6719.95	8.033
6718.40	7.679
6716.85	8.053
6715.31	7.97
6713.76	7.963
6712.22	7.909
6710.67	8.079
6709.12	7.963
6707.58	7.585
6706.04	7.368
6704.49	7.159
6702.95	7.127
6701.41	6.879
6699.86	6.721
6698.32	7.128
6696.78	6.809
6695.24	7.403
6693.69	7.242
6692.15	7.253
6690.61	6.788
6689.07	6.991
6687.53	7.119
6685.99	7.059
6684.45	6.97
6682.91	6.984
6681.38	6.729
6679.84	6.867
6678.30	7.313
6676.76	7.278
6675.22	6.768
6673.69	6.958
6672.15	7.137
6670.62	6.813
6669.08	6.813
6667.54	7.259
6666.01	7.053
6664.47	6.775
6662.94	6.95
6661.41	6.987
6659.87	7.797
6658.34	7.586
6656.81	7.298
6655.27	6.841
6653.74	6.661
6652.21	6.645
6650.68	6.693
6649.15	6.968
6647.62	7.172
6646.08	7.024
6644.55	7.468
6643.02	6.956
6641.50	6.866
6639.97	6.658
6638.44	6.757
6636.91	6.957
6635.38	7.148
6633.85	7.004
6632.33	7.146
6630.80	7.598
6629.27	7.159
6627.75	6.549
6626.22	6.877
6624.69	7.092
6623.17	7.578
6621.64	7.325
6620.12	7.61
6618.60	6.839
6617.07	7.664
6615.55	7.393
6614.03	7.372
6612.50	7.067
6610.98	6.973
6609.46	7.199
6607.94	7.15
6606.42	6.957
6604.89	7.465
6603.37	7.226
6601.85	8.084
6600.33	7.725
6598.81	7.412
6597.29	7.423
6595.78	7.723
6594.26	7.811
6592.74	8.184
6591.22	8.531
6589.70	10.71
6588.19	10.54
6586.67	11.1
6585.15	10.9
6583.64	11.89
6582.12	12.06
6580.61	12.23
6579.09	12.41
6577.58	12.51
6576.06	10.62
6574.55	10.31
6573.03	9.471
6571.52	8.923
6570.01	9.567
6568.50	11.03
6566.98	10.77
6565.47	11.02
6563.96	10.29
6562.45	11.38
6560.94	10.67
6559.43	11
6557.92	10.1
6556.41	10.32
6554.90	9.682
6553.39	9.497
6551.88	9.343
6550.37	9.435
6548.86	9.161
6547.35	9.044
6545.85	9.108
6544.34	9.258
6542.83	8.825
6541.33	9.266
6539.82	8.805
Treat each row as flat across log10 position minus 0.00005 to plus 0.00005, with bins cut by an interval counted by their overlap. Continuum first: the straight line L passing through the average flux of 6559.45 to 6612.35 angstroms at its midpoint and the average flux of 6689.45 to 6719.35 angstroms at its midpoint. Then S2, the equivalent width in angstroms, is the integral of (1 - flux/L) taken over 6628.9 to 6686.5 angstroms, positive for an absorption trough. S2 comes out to 8.5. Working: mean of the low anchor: 9.53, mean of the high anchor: 7.42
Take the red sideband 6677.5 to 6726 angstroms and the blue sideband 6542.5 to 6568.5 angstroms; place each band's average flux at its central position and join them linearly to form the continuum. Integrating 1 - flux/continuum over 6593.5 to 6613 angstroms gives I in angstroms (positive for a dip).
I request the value 3.7 angstroms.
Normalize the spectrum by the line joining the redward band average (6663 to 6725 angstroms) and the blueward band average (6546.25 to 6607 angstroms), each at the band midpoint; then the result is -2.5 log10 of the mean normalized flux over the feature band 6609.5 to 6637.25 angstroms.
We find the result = 0.22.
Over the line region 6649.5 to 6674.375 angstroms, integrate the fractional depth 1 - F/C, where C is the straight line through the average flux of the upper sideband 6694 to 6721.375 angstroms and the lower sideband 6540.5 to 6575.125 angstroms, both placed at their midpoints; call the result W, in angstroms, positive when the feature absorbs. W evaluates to 3.7 angstroms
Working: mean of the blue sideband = 9.89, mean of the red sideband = 7.52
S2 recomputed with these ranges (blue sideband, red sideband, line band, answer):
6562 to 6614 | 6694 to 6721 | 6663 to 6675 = 1.7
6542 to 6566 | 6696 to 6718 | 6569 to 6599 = -2.1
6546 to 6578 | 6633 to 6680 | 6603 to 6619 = 2.5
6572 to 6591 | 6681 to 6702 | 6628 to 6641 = 3.0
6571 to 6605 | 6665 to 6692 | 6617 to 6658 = 5.7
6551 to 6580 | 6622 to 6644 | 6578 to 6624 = 0.8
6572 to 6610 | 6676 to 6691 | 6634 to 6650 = 2.1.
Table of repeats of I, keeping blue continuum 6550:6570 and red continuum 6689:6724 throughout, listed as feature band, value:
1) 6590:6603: 2.28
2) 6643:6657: 2.65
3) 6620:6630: 2.13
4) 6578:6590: -2.02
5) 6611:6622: 2.31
